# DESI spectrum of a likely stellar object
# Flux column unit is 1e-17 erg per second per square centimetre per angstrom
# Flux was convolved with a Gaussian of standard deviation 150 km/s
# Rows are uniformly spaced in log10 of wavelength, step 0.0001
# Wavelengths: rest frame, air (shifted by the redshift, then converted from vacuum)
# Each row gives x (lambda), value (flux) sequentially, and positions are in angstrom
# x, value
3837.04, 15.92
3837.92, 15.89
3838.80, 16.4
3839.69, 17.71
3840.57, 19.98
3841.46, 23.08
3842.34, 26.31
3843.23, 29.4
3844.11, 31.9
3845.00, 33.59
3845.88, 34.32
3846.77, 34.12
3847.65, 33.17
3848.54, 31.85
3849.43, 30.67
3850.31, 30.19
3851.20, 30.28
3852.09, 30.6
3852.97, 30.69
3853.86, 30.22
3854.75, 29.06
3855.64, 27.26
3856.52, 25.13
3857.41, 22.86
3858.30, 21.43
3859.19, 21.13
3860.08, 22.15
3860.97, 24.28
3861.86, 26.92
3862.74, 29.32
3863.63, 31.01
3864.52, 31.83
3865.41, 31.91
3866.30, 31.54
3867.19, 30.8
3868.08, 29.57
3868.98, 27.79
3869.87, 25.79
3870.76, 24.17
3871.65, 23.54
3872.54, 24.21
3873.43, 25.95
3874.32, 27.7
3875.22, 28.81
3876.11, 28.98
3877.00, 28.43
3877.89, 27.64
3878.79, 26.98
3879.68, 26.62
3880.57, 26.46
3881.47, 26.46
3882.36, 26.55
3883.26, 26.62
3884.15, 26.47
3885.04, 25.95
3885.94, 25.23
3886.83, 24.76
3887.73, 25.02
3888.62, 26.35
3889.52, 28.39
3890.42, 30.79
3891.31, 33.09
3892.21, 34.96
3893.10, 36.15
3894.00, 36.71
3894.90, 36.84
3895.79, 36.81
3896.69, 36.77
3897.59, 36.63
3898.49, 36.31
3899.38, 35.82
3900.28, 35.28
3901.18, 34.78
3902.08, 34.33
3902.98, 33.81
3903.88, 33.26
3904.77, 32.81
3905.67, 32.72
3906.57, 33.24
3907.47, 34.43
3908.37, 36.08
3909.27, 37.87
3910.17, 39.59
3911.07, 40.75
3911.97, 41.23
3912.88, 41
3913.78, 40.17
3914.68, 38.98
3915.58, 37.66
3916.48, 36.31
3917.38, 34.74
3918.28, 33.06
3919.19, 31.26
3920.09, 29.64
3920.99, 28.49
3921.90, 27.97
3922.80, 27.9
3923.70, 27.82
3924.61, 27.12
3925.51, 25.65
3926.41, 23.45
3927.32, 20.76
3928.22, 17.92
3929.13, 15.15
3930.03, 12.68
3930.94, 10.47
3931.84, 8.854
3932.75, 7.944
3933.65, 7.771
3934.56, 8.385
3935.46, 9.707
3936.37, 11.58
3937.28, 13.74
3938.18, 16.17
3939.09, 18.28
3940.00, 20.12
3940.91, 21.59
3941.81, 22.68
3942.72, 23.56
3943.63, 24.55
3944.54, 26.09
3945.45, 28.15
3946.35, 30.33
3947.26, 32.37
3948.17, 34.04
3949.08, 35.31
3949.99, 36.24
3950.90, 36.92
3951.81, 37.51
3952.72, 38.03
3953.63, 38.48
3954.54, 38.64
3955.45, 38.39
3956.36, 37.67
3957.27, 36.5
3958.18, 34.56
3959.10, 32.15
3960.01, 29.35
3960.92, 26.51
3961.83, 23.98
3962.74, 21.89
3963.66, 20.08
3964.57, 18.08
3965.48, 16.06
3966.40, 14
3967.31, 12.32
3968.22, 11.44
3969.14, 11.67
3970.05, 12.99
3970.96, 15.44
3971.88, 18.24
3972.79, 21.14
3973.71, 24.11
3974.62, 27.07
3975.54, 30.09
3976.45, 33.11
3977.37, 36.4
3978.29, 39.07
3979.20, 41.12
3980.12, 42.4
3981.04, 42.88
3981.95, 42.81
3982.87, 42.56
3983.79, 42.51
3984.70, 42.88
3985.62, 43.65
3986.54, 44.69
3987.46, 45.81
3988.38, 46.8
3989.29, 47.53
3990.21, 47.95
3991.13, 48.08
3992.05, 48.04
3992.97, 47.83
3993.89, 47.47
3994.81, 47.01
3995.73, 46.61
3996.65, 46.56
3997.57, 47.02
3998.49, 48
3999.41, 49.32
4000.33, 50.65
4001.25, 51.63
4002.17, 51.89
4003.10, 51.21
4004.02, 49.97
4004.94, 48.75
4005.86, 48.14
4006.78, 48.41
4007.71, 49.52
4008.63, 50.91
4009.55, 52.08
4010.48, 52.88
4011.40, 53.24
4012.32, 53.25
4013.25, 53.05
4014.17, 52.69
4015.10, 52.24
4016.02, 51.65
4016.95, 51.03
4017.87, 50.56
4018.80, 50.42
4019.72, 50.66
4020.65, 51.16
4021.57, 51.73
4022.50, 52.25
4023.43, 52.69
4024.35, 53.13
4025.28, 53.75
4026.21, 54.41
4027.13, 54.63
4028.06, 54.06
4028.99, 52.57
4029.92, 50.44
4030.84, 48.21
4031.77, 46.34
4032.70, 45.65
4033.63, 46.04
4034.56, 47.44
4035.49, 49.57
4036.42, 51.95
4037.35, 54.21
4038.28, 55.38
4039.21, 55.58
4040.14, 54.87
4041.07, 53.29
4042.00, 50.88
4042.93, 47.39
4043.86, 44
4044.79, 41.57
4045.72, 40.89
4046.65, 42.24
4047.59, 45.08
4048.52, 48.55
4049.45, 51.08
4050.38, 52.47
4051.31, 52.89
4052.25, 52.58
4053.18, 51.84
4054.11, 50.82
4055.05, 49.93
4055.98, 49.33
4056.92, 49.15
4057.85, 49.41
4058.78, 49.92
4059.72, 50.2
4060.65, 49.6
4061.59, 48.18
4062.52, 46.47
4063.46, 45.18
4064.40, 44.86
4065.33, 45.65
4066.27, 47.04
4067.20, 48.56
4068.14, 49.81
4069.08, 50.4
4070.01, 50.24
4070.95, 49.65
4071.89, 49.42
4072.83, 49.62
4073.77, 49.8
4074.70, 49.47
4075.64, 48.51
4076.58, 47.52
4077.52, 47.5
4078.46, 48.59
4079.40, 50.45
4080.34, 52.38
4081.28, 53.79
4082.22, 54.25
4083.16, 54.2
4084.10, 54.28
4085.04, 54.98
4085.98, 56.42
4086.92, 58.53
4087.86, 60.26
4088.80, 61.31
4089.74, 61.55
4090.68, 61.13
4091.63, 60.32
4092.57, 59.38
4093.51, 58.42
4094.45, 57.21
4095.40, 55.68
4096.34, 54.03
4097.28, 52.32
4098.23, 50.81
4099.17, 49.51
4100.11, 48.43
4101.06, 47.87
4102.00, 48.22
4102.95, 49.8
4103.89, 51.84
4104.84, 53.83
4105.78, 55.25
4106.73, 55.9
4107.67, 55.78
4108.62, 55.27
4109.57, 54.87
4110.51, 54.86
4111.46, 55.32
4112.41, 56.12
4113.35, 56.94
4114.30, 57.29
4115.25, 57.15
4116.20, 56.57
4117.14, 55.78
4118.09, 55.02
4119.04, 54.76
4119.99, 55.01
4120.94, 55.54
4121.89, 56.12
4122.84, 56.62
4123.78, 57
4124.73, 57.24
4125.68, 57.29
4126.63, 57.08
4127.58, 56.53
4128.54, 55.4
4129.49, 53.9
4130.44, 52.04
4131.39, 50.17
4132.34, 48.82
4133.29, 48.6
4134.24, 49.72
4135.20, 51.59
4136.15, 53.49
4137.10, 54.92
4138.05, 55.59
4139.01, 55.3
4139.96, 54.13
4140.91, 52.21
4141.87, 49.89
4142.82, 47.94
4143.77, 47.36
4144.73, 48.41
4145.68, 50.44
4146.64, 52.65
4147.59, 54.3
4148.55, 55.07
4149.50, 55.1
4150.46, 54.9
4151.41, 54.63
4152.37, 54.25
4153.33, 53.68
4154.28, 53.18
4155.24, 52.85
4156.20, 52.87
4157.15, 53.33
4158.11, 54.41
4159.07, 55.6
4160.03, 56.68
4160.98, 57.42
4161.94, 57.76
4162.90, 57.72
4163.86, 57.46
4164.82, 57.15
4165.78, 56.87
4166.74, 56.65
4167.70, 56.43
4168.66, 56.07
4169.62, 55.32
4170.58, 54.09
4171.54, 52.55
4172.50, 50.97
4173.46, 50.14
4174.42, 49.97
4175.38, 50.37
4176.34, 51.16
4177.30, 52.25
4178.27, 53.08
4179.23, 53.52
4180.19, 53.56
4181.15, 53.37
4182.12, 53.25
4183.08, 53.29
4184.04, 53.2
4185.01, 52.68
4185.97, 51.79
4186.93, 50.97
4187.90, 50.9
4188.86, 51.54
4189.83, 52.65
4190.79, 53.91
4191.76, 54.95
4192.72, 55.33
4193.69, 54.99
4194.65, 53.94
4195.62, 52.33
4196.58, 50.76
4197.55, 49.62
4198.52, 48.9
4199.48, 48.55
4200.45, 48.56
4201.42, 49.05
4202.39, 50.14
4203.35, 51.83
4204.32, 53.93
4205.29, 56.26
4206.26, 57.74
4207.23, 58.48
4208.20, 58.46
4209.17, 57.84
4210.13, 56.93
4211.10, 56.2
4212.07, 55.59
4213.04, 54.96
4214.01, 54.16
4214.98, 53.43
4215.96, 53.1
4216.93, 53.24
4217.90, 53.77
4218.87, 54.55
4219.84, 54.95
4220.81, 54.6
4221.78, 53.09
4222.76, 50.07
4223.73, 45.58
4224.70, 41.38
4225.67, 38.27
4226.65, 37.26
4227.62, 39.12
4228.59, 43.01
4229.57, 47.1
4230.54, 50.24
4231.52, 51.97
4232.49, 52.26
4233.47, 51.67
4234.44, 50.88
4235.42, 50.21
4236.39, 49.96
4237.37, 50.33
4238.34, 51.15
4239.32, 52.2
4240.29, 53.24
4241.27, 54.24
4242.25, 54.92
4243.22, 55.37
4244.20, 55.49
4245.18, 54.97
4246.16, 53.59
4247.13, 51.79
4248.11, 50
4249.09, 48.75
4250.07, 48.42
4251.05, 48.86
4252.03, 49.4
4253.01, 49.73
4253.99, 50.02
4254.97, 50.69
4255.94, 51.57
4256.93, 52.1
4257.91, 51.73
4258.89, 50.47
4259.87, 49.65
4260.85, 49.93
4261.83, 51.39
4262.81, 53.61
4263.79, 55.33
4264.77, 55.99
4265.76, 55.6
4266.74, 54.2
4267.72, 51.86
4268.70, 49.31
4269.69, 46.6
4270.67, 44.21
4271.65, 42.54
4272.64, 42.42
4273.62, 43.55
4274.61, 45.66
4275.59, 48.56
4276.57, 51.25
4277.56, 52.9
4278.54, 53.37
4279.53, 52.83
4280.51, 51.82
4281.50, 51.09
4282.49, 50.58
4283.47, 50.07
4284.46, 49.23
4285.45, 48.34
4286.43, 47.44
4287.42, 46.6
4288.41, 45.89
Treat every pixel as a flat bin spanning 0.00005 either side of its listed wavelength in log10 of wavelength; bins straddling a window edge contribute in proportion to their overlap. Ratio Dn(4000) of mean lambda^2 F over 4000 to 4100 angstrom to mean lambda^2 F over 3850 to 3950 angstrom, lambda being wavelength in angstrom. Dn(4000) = 1.98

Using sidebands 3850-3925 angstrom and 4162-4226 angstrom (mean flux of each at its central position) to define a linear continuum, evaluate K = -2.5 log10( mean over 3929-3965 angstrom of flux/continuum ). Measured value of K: 0.38 mag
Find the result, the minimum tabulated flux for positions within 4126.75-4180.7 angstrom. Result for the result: 47.36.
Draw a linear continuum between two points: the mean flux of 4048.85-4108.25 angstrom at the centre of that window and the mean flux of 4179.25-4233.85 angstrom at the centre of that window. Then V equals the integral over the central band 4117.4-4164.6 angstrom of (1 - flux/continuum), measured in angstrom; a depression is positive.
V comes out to -1.9 angstrom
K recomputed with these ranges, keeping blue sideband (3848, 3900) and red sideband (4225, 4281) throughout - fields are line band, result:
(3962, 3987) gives 0.216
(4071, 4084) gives -0.245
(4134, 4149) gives -0.187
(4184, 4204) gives -0.110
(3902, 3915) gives -0.189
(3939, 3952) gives 0.153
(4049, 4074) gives -0.246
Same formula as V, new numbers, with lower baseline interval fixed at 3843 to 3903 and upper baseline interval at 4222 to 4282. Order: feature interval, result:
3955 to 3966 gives 2.0 angstrom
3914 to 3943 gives 9.4 angstrom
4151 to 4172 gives -4.8 angstrom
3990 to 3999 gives -2.8 angstrom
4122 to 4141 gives -4.6 angstrom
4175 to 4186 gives -1.6 angstrom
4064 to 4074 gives -2.1 angstrom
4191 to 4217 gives -3.5 angstrom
